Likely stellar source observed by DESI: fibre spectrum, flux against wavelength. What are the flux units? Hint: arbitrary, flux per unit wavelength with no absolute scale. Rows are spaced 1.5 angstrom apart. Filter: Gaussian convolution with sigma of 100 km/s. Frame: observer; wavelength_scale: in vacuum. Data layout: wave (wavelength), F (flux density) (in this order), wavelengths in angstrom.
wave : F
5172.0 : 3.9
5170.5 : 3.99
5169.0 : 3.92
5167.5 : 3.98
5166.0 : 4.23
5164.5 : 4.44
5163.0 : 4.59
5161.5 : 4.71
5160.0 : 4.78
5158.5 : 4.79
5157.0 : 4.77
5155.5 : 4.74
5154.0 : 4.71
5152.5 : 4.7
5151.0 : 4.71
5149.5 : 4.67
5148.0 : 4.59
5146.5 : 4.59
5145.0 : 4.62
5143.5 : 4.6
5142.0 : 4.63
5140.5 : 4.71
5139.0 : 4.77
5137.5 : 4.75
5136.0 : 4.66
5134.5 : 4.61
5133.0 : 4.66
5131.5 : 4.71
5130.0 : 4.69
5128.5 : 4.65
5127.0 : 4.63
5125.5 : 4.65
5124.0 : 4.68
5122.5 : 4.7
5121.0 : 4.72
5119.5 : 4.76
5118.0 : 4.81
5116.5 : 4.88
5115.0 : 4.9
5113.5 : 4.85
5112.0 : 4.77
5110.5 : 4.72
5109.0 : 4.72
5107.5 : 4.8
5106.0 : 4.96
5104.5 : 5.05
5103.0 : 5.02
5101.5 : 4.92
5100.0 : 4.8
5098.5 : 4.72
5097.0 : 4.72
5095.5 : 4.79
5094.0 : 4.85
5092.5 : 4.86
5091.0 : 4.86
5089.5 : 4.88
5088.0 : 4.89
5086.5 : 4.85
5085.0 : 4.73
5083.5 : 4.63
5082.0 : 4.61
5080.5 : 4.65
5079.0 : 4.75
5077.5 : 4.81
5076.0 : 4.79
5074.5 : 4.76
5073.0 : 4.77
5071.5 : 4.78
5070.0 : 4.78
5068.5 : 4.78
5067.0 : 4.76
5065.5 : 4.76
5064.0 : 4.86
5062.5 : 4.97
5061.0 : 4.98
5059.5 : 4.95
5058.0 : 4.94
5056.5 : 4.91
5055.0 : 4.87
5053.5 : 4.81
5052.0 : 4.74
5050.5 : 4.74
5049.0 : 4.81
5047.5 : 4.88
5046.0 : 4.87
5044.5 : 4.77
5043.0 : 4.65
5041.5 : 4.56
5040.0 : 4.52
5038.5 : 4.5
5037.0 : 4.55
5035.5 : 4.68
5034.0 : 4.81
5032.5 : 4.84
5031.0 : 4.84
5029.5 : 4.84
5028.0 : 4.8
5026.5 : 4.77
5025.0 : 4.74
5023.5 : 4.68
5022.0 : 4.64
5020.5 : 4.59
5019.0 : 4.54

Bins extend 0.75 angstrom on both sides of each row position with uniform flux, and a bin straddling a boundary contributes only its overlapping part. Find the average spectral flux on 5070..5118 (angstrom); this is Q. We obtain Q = 4.81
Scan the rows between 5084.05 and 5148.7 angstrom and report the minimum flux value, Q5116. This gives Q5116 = 4.59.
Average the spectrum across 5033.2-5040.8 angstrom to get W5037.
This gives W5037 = 4.61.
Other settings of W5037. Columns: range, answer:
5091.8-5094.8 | 4.85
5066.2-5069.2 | 4.77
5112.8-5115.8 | 4.88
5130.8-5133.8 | 4.68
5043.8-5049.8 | 4.83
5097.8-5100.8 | 4.76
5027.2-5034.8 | 4.82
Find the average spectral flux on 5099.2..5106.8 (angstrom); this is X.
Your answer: 4.95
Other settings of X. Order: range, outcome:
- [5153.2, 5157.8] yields 4.74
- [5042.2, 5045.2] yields 4.71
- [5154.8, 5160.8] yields 4.77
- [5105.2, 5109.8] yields 4.83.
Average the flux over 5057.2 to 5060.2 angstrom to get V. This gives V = 4.94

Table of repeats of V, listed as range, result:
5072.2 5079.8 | 4.78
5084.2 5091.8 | 4.84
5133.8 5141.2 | 4.7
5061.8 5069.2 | 4.83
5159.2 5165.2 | 4.63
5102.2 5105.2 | 5.03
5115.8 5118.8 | 4.84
